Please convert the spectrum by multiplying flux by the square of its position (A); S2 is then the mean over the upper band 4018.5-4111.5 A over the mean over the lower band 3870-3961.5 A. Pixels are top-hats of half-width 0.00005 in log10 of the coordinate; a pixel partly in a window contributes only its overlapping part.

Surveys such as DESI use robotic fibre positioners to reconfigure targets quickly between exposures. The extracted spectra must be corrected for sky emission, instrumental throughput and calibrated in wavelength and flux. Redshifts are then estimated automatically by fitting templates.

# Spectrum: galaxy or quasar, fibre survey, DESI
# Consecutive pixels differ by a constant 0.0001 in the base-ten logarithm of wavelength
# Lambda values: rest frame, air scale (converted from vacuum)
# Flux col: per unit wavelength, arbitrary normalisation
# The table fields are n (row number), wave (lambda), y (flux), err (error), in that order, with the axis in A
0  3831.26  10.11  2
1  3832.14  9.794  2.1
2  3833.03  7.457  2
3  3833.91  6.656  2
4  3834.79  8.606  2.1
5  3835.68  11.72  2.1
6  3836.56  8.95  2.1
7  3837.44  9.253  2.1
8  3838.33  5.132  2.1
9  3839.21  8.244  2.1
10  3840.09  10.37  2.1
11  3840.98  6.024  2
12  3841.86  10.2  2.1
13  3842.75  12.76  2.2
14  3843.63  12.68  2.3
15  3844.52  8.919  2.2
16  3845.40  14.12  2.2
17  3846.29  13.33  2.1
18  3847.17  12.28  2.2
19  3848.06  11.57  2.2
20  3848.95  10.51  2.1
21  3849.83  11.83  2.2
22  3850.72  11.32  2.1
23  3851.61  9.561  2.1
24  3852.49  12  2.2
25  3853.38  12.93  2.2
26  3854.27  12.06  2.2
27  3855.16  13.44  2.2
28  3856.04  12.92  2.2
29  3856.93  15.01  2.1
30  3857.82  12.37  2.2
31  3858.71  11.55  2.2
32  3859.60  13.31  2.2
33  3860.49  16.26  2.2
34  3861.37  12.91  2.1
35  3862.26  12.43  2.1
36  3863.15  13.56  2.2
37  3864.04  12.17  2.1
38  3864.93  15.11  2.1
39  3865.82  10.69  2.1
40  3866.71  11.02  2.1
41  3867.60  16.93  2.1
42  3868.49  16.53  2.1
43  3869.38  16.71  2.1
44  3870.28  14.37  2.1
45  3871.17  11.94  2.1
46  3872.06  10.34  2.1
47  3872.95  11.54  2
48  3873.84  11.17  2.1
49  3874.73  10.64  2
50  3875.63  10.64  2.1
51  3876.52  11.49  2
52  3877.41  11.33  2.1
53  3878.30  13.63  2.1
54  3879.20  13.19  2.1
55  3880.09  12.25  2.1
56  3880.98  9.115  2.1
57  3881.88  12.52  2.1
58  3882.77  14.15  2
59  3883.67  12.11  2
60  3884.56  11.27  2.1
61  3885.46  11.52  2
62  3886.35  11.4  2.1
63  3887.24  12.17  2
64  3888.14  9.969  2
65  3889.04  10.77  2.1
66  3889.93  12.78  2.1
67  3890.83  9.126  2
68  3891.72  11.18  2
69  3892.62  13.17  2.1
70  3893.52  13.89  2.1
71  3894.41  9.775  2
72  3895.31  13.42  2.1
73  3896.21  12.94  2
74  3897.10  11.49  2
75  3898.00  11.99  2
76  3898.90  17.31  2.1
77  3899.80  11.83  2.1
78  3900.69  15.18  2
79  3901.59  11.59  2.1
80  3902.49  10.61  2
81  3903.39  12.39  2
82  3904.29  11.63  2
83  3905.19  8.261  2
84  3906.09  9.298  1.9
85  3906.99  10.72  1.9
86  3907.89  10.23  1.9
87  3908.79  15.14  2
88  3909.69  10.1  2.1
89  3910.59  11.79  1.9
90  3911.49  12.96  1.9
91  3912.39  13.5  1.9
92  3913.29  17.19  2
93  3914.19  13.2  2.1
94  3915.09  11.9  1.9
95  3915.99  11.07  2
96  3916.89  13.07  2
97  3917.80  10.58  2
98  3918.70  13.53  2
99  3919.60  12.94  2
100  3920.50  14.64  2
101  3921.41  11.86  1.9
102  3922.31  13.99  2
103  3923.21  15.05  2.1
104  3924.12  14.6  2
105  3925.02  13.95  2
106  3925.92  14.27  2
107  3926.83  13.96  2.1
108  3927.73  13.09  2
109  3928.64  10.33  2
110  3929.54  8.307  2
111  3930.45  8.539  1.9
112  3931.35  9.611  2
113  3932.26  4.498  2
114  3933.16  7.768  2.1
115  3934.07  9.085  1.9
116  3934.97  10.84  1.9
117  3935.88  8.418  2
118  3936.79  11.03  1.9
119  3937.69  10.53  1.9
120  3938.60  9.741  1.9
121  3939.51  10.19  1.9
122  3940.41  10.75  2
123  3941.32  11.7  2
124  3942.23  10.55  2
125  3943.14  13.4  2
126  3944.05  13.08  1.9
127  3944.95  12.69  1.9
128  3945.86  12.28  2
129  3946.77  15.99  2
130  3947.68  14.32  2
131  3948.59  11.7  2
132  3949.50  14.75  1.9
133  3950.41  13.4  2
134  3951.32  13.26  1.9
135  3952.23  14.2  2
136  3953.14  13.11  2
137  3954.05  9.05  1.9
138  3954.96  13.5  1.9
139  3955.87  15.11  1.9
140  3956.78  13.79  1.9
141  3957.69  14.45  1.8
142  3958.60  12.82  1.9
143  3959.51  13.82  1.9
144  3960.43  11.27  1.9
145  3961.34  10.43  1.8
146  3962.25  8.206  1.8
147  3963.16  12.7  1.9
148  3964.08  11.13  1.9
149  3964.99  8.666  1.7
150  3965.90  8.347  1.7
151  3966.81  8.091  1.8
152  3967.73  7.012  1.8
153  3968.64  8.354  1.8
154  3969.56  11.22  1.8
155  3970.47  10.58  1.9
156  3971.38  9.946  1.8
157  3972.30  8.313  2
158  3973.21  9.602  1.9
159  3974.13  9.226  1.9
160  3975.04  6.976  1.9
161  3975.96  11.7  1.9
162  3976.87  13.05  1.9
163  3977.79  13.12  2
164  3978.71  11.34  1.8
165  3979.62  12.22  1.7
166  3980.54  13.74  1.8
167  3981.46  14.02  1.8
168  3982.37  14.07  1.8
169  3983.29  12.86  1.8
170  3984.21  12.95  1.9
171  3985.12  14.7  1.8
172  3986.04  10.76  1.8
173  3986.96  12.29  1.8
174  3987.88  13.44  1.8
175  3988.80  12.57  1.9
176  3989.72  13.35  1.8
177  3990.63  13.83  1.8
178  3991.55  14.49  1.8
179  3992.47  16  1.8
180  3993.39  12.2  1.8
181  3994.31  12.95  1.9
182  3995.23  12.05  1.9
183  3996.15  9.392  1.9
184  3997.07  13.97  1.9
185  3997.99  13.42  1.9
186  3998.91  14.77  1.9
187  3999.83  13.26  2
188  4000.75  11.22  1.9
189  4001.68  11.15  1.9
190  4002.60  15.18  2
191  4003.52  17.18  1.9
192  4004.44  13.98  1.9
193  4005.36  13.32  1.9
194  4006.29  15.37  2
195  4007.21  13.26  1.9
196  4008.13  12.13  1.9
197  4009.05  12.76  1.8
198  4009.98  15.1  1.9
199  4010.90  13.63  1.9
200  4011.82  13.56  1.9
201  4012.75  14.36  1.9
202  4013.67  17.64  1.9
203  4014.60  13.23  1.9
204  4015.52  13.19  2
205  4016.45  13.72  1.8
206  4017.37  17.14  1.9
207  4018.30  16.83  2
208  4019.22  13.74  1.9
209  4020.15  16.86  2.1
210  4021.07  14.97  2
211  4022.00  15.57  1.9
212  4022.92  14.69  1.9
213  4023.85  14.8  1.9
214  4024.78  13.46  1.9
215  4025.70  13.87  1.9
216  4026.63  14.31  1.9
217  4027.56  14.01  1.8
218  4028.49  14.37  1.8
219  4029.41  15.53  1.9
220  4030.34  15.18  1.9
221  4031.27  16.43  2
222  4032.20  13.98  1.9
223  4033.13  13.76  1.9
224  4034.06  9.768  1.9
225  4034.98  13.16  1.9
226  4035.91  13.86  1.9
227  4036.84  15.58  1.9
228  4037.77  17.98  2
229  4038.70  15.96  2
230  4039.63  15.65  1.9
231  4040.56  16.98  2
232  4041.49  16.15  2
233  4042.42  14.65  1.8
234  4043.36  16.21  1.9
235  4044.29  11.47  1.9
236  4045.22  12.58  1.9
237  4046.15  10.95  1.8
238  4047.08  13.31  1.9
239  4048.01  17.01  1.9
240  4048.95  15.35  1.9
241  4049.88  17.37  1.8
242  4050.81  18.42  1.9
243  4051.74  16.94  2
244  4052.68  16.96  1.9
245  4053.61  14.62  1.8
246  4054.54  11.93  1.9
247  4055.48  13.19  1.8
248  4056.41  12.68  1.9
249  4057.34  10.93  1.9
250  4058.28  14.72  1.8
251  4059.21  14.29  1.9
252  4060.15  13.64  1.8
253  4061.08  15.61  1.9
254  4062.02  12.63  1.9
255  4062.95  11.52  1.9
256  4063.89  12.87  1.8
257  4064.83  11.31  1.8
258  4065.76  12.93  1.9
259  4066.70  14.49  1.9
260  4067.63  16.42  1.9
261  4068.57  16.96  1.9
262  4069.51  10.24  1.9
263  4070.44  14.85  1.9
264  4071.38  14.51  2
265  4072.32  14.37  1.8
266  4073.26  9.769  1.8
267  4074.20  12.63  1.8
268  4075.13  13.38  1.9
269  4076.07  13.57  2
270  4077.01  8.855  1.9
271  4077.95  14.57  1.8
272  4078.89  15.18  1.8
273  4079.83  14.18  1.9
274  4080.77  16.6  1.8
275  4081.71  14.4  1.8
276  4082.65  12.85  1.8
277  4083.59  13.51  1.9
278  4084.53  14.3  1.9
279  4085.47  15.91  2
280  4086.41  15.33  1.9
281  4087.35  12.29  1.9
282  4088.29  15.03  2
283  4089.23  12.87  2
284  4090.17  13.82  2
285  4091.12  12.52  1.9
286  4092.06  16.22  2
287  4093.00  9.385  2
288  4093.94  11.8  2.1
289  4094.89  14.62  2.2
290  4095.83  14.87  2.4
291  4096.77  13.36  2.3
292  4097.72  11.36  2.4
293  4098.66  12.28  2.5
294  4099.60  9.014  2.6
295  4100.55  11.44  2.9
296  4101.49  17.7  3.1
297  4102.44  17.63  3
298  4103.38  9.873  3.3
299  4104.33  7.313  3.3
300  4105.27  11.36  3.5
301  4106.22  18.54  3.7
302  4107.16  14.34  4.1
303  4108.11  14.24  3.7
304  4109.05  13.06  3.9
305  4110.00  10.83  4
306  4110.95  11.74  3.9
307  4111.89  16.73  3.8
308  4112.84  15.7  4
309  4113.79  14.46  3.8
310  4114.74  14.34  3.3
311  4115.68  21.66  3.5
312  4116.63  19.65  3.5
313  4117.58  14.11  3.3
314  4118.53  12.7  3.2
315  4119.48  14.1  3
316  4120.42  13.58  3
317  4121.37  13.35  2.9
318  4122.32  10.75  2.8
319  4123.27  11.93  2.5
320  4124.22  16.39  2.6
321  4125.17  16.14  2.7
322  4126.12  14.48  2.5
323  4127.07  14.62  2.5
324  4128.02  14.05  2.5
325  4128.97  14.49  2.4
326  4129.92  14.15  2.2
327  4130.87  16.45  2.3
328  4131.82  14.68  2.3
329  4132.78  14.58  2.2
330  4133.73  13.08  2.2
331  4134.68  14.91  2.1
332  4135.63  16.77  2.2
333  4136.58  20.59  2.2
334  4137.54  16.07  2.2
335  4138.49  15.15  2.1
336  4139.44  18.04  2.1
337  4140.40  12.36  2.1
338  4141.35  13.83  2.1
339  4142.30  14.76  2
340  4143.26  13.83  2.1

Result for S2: 1.25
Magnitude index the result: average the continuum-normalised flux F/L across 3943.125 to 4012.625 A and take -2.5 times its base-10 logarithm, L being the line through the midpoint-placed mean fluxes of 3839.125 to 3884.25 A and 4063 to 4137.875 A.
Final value 0.057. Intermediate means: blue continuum 12.3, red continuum 14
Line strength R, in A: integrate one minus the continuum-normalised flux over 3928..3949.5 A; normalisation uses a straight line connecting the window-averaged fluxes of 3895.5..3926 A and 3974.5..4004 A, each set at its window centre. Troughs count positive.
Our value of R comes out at 3.3 A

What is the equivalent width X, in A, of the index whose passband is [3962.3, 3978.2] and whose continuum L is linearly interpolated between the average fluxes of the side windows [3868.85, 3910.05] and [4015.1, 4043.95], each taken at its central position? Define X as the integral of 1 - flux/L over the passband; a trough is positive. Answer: 4.45 A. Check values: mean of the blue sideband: 11.9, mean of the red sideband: 14.9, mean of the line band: 9.83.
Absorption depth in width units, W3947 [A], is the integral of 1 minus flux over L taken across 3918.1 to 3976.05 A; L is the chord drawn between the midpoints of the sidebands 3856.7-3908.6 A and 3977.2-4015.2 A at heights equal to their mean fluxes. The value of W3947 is 6.8 A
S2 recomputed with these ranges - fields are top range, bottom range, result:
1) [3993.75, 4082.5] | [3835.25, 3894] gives 1.29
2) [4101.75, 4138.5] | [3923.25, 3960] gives 1.33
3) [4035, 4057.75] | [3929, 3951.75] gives 1.41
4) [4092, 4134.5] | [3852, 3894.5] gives 1.26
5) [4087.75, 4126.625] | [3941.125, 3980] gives 1.28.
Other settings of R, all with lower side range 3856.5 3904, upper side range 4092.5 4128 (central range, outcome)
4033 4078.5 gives -1.9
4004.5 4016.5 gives -0.7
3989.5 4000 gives -0.1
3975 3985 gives 0.3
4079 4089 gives -0.6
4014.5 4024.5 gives -1.3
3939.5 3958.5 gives -0.1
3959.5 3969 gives 2.4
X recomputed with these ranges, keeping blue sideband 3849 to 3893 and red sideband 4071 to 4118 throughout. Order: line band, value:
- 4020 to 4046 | -2.5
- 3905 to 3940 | 3.1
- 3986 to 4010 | -0.3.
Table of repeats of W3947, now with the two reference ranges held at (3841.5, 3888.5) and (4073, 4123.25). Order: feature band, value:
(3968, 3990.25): 2.3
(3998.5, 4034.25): -3.0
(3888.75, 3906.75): 0.9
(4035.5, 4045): -1.5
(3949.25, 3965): 0.5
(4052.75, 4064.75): 0.1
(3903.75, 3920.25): 0.7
